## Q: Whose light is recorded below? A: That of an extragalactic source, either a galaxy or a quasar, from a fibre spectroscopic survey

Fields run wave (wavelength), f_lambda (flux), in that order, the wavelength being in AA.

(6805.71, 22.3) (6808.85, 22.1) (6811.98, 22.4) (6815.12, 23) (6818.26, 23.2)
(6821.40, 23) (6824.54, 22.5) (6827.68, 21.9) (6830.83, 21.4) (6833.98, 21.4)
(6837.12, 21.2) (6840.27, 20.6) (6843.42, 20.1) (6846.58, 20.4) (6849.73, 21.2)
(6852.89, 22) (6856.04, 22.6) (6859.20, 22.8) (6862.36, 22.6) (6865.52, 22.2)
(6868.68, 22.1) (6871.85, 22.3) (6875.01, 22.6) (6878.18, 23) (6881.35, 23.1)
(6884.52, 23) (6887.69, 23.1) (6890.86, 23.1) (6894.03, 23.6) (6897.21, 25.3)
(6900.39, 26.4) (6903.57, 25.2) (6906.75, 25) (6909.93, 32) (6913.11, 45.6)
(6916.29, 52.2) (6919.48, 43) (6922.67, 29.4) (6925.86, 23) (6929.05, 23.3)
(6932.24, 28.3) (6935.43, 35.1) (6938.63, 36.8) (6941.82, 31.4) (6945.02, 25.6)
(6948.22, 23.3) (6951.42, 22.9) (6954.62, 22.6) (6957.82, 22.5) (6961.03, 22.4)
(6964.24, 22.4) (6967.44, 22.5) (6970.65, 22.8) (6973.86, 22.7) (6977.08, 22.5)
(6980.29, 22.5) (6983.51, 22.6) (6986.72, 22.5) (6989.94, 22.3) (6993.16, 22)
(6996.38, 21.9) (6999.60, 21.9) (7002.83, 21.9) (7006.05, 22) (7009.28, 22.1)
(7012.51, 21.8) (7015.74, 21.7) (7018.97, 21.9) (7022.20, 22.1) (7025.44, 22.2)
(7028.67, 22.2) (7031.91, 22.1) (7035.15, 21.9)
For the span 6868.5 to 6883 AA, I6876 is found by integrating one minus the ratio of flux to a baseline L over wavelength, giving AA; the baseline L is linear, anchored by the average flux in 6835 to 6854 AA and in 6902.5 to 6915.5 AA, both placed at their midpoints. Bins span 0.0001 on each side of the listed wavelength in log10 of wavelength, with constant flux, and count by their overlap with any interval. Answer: 2.3 AA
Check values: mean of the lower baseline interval 20.9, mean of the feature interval 22.7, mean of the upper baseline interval 33.5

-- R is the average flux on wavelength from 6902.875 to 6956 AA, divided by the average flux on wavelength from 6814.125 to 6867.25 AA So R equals 1.42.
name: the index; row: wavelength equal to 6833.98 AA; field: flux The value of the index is 21.4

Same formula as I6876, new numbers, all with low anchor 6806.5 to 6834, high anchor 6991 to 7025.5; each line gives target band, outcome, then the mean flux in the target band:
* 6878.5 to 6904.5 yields -2.1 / 24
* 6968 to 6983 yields -0.4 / 22.6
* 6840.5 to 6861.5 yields 0.8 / 21.5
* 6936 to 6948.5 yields -4.7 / 30.4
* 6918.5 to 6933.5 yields -4.6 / 28.9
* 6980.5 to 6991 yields -0.2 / 22.5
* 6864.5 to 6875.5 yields 0.0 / 22.3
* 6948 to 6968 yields -0.5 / 22.6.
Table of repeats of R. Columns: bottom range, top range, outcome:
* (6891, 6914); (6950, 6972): 0.80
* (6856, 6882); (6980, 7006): 0.98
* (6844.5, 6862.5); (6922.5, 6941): 1.35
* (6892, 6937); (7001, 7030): 0.71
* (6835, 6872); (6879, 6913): 1.19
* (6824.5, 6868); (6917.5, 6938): 1.44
